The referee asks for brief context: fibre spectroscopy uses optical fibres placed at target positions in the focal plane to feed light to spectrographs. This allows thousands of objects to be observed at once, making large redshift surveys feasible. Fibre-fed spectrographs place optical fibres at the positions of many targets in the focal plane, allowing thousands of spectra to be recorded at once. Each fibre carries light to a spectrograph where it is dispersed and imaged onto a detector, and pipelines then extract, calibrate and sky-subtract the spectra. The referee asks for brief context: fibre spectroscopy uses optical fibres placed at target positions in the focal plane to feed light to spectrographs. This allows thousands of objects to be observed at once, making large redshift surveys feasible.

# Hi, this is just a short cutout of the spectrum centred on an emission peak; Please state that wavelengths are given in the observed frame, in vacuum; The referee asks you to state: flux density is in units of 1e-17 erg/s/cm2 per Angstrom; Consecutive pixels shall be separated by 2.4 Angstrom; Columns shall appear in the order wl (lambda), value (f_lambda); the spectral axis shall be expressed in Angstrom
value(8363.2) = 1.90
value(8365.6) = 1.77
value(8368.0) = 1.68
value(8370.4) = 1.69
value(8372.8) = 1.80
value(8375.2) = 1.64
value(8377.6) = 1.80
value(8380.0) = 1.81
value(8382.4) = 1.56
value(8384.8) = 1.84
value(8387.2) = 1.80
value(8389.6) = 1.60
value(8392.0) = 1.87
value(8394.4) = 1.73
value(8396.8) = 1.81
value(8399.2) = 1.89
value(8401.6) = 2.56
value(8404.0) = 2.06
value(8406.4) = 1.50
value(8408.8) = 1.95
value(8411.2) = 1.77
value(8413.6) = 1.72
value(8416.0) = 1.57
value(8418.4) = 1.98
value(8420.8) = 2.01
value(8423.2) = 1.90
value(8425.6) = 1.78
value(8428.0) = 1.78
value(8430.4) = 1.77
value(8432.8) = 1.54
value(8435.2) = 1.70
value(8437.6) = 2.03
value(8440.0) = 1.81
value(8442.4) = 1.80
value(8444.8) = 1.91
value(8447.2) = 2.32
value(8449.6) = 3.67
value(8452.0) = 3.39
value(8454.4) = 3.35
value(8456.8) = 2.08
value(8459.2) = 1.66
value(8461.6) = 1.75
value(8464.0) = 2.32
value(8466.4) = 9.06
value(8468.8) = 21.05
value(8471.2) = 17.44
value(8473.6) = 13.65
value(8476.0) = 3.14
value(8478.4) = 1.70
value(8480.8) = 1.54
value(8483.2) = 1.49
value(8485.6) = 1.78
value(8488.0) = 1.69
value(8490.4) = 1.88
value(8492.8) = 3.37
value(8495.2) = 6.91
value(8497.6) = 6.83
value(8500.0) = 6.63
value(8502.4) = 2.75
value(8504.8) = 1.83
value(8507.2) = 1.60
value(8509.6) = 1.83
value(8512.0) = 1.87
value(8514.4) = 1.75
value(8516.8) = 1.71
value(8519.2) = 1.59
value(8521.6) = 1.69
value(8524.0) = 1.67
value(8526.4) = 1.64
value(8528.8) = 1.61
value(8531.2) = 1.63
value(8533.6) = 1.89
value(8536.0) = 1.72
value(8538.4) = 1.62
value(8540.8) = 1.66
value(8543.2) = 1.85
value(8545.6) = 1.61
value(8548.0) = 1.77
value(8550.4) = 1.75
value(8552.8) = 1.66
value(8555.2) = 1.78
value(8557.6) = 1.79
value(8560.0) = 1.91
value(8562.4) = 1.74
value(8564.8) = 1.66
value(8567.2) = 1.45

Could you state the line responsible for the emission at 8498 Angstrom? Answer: [N II] 6583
